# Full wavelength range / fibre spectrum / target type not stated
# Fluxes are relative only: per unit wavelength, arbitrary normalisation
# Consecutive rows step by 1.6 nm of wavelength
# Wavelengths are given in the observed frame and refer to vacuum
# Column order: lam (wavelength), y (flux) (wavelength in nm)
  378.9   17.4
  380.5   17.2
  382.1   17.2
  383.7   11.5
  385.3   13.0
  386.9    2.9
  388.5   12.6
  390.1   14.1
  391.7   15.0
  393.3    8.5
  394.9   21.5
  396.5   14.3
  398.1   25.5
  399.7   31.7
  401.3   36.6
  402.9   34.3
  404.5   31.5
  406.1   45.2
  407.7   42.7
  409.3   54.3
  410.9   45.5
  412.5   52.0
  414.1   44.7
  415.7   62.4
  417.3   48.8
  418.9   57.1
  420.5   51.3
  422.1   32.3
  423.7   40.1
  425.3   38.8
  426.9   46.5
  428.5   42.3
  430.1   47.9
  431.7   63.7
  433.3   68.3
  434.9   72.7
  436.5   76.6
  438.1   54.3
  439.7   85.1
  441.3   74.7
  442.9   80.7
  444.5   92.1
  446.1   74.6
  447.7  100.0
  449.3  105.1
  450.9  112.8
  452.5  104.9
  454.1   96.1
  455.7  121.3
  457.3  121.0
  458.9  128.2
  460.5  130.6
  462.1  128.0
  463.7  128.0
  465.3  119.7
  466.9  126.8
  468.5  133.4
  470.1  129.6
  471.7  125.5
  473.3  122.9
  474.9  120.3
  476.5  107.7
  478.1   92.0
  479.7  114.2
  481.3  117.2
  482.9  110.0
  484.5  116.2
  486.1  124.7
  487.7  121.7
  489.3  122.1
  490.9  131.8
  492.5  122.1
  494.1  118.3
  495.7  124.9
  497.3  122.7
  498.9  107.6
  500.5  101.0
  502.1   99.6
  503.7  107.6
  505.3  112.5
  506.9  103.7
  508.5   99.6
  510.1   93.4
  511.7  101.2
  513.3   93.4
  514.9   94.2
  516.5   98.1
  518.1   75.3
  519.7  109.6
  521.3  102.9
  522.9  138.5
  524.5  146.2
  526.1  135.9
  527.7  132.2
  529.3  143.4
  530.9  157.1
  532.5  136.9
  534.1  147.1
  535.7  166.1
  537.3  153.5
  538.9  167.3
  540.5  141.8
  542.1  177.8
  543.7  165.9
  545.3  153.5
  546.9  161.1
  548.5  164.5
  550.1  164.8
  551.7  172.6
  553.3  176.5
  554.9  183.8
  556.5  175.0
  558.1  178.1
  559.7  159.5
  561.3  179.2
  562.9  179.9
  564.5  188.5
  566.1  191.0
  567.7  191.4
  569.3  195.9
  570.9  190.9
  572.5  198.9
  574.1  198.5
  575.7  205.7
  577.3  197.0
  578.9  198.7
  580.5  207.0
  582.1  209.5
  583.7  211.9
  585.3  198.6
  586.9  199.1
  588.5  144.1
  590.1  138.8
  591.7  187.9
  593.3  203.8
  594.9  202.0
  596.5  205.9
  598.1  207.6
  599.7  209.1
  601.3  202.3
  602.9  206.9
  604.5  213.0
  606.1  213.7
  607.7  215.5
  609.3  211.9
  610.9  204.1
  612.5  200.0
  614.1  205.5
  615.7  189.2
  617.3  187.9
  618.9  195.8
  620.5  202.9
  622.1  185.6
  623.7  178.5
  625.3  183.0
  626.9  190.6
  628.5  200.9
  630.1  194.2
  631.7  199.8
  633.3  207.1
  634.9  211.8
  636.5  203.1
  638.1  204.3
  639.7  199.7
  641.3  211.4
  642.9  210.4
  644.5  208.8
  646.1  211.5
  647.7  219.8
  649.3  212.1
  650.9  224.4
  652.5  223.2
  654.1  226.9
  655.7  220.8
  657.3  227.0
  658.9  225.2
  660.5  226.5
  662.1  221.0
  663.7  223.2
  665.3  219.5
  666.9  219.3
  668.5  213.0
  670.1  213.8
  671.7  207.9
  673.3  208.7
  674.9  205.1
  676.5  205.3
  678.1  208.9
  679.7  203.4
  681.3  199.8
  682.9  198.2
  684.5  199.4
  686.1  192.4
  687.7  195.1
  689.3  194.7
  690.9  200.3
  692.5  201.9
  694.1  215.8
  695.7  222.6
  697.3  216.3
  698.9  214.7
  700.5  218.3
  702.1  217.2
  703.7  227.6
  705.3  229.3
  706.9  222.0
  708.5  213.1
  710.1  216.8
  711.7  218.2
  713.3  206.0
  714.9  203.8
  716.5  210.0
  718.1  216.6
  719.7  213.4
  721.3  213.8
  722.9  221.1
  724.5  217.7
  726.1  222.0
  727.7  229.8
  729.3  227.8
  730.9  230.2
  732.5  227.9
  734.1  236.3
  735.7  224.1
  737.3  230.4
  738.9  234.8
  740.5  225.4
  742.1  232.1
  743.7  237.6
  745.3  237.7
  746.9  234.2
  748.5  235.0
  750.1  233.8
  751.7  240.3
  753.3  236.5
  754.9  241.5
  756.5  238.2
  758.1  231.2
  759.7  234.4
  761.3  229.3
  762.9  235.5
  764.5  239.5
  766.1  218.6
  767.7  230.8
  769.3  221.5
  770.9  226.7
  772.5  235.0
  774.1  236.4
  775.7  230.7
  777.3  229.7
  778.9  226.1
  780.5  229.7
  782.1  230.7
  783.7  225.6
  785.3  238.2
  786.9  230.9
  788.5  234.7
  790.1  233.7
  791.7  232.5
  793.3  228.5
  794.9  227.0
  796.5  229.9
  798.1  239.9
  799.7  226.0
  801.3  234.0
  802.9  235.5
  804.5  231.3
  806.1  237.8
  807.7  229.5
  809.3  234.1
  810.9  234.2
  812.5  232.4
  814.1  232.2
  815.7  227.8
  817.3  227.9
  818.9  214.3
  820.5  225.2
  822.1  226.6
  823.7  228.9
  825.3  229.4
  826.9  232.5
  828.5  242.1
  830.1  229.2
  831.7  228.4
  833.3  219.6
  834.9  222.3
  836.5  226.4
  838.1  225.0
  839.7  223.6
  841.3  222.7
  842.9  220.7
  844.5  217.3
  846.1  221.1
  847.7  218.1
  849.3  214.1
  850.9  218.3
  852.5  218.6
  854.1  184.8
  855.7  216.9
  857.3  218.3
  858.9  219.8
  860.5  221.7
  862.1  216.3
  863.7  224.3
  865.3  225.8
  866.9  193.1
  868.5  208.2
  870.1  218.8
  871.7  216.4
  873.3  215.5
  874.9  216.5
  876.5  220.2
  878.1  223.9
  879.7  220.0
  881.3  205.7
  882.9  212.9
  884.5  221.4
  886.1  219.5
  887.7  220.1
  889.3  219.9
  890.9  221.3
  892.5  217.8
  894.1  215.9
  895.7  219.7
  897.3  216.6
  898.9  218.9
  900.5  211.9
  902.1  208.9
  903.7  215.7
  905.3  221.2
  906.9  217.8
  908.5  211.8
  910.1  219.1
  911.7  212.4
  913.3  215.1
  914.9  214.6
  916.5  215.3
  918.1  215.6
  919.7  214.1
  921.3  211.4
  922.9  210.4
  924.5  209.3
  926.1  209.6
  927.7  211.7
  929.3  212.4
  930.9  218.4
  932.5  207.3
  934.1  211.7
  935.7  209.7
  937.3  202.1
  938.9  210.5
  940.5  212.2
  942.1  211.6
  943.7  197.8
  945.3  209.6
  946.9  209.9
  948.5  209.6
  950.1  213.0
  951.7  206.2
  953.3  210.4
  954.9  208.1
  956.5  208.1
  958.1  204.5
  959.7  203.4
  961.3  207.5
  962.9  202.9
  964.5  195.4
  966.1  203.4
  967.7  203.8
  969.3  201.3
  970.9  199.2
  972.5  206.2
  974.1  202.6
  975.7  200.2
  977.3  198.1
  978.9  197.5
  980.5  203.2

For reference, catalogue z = 0.000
